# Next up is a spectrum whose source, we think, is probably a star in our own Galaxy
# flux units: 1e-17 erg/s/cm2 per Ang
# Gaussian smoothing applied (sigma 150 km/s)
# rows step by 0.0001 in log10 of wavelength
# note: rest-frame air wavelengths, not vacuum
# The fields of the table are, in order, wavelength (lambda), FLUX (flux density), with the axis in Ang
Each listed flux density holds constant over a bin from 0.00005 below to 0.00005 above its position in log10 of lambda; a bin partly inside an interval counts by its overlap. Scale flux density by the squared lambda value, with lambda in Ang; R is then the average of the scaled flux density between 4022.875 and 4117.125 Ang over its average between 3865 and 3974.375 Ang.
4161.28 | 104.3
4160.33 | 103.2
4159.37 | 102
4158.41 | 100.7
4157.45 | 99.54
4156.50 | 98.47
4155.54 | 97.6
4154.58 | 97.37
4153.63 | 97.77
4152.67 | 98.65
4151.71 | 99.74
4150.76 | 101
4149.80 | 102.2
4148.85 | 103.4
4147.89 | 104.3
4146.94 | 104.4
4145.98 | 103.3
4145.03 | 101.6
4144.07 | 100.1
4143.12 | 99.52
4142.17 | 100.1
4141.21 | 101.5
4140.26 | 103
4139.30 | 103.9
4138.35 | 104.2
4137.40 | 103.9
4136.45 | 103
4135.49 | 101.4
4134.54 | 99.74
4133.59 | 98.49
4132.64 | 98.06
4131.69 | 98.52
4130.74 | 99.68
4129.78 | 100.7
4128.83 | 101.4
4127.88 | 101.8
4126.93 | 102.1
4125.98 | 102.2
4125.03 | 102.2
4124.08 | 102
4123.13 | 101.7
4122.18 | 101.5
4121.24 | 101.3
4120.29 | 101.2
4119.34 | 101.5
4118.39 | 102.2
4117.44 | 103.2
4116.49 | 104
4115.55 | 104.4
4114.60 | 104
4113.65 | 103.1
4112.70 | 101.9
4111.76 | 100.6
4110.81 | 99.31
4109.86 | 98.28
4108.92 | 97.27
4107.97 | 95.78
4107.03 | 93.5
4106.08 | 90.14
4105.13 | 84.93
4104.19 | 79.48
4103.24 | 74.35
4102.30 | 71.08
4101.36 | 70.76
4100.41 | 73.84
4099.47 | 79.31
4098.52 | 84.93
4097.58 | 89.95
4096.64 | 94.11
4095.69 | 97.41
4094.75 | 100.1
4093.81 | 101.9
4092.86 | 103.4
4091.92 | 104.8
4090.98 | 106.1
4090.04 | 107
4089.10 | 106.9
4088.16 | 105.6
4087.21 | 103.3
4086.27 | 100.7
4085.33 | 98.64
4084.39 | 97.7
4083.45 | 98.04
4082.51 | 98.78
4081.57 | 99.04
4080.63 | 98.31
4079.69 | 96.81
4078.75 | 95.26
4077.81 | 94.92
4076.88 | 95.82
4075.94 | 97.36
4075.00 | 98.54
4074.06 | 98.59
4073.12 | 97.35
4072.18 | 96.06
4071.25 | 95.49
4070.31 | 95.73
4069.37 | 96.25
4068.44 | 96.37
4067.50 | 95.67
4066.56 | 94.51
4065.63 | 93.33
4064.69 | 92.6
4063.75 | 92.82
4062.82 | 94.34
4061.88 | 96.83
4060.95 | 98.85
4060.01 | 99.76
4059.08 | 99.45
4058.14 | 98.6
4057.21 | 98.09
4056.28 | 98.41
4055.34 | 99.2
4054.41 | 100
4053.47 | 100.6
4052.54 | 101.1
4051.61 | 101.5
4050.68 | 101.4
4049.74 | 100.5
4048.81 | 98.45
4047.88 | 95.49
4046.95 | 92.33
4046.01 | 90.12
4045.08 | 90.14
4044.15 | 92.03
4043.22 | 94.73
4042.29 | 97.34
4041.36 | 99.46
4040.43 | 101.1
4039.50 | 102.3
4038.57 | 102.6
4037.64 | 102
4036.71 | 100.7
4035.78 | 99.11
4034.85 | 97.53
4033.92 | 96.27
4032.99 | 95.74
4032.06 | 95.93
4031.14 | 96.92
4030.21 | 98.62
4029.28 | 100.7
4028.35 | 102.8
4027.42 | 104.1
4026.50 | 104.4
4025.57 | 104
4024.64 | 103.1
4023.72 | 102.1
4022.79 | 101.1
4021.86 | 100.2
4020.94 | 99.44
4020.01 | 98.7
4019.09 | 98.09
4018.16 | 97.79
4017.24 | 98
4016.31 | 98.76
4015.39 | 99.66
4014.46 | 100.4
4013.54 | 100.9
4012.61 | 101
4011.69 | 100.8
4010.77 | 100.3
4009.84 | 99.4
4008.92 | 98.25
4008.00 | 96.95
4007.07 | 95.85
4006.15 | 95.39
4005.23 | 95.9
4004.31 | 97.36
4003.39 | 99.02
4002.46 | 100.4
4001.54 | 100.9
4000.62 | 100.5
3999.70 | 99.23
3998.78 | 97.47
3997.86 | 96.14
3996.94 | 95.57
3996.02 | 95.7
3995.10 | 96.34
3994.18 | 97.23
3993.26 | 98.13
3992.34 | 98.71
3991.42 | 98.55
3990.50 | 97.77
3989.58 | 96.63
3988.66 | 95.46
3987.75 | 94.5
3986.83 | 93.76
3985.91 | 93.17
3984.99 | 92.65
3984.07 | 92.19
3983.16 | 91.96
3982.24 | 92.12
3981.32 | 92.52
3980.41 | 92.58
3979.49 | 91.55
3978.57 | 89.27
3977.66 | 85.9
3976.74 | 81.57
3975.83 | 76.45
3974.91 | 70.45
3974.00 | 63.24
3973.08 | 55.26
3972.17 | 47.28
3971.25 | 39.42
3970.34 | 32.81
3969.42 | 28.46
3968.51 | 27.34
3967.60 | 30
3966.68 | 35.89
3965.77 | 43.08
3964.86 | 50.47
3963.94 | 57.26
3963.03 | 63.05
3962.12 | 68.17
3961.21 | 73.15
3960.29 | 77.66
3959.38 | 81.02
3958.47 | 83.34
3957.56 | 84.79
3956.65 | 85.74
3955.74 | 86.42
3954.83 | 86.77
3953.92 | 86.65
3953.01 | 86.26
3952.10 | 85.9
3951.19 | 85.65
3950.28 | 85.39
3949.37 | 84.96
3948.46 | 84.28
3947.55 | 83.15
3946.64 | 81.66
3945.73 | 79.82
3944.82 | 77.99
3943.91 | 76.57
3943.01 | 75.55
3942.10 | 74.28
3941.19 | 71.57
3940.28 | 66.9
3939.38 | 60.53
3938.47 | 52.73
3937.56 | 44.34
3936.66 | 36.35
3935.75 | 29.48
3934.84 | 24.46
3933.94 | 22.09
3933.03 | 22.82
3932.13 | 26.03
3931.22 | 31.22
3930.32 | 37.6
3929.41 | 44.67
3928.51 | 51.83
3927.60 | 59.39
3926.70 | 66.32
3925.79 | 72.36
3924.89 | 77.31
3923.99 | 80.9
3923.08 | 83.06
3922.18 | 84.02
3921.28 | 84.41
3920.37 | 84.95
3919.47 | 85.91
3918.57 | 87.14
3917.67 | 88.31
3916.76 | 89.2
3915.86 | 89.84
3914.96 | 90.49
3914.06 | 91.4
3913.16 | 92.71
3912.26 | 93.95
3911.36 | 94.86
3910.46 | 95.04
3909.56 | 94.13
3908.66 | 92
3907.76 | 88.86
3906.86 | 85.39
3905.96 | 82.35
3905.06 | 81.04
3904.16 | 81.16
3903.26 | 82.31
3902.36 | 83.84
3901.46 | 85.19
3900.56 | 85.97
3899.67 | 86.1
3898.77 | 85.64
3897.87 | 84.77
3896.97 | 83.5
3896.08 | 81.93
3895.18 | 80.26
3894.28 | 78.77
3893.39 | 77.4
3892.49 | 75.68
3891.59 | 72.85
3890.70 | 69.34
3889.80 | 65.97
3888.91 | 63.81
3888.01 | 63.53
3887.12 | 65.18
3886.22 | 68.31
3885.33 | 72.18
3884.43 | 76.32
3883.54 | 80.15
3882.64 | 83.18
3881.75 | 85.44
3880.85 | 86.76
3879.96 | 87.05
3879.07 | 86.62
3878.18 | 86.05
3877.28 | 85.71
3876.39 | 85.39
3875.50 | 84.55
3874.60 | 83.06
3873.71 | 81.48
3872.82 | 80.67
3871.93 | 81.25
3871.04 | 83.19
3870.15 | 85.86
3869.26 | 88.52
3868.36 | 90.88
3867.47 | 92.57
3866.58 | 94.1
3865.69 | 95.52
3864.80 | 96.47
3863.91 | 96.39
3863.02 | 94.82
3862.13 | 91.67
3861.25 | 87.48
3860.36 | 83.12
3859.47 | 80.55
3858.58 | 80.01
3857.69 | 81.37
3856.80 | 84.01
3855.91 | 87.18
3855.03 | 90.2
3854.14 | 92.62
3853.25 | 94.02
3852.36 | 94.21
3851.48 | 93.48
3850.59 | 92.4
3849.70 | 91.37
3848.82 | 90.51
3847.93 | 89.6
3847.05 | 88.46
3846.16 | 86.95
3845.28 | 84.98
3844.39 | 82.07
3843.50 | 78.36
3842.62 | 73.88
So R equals 1.4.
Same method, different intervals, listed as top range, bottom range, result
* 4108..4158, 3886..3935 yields 1.51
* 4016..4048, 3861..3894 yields 1.30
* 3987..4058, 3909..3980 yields 1.49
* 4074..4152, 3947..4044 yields 1.18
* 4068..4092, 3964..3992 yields 1.44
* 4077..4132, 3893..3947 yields 1.46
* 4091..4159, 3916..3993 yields 1.51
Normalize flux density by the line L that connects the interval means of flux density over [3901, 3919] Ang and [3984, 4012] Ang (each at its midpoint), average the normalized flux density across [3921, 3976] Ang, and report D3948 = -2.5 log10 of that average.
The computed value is 0.42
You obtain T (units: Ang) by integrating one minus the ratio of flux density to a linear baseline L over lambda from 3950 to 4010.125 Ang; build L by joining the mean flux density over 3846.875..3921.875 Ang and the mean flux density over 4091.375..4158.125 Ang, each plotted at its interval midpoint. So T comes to 5.6 Ang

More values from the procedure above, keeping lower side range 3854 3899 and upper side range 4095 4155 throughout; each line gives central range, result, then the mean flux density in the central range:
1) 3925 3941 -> 7.6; 45.2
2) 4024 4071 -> -2.6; 98.1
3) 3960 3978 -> 6.8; 54.9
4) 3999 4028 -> -2.8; 99.7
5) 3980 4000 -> -1.3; 95.4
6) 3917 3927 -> 0.4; 81.7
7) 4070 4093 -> -1.1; 99.6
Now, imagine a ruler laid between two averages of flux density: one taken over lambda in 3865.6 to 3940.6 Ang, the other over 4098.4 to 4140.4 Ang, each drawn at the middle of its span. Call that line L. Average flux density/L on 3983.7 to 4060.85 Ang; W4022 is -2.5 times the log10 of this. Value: -0.13 mag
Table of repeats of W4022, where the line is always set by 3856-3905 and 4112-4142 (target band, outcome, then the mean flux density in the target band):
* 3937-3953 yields 0.17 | 74.8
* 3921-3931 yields 0.28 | 66.3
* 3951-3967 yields 0.20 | 73.5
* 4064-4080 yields 0.02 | 95.9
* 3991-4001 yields -0.07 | 97.6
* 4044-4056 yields -0.02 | 97.2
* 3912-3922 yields -0.04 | 88.7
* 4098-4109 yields 0.21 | 82.5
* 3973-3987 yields 0.06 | 85.3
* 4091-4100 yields 0.04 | 95.5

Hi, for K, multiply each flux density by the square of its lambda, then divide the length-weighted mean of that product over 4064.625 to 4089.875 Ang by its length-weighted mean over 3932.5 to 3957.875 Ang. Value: 1.52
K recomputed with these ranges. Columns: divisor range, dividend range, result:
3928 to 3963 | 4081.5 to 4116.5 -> 1.56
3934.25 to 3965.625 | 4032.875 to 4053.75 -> 1.44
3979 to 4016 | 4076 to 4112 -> 1.02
